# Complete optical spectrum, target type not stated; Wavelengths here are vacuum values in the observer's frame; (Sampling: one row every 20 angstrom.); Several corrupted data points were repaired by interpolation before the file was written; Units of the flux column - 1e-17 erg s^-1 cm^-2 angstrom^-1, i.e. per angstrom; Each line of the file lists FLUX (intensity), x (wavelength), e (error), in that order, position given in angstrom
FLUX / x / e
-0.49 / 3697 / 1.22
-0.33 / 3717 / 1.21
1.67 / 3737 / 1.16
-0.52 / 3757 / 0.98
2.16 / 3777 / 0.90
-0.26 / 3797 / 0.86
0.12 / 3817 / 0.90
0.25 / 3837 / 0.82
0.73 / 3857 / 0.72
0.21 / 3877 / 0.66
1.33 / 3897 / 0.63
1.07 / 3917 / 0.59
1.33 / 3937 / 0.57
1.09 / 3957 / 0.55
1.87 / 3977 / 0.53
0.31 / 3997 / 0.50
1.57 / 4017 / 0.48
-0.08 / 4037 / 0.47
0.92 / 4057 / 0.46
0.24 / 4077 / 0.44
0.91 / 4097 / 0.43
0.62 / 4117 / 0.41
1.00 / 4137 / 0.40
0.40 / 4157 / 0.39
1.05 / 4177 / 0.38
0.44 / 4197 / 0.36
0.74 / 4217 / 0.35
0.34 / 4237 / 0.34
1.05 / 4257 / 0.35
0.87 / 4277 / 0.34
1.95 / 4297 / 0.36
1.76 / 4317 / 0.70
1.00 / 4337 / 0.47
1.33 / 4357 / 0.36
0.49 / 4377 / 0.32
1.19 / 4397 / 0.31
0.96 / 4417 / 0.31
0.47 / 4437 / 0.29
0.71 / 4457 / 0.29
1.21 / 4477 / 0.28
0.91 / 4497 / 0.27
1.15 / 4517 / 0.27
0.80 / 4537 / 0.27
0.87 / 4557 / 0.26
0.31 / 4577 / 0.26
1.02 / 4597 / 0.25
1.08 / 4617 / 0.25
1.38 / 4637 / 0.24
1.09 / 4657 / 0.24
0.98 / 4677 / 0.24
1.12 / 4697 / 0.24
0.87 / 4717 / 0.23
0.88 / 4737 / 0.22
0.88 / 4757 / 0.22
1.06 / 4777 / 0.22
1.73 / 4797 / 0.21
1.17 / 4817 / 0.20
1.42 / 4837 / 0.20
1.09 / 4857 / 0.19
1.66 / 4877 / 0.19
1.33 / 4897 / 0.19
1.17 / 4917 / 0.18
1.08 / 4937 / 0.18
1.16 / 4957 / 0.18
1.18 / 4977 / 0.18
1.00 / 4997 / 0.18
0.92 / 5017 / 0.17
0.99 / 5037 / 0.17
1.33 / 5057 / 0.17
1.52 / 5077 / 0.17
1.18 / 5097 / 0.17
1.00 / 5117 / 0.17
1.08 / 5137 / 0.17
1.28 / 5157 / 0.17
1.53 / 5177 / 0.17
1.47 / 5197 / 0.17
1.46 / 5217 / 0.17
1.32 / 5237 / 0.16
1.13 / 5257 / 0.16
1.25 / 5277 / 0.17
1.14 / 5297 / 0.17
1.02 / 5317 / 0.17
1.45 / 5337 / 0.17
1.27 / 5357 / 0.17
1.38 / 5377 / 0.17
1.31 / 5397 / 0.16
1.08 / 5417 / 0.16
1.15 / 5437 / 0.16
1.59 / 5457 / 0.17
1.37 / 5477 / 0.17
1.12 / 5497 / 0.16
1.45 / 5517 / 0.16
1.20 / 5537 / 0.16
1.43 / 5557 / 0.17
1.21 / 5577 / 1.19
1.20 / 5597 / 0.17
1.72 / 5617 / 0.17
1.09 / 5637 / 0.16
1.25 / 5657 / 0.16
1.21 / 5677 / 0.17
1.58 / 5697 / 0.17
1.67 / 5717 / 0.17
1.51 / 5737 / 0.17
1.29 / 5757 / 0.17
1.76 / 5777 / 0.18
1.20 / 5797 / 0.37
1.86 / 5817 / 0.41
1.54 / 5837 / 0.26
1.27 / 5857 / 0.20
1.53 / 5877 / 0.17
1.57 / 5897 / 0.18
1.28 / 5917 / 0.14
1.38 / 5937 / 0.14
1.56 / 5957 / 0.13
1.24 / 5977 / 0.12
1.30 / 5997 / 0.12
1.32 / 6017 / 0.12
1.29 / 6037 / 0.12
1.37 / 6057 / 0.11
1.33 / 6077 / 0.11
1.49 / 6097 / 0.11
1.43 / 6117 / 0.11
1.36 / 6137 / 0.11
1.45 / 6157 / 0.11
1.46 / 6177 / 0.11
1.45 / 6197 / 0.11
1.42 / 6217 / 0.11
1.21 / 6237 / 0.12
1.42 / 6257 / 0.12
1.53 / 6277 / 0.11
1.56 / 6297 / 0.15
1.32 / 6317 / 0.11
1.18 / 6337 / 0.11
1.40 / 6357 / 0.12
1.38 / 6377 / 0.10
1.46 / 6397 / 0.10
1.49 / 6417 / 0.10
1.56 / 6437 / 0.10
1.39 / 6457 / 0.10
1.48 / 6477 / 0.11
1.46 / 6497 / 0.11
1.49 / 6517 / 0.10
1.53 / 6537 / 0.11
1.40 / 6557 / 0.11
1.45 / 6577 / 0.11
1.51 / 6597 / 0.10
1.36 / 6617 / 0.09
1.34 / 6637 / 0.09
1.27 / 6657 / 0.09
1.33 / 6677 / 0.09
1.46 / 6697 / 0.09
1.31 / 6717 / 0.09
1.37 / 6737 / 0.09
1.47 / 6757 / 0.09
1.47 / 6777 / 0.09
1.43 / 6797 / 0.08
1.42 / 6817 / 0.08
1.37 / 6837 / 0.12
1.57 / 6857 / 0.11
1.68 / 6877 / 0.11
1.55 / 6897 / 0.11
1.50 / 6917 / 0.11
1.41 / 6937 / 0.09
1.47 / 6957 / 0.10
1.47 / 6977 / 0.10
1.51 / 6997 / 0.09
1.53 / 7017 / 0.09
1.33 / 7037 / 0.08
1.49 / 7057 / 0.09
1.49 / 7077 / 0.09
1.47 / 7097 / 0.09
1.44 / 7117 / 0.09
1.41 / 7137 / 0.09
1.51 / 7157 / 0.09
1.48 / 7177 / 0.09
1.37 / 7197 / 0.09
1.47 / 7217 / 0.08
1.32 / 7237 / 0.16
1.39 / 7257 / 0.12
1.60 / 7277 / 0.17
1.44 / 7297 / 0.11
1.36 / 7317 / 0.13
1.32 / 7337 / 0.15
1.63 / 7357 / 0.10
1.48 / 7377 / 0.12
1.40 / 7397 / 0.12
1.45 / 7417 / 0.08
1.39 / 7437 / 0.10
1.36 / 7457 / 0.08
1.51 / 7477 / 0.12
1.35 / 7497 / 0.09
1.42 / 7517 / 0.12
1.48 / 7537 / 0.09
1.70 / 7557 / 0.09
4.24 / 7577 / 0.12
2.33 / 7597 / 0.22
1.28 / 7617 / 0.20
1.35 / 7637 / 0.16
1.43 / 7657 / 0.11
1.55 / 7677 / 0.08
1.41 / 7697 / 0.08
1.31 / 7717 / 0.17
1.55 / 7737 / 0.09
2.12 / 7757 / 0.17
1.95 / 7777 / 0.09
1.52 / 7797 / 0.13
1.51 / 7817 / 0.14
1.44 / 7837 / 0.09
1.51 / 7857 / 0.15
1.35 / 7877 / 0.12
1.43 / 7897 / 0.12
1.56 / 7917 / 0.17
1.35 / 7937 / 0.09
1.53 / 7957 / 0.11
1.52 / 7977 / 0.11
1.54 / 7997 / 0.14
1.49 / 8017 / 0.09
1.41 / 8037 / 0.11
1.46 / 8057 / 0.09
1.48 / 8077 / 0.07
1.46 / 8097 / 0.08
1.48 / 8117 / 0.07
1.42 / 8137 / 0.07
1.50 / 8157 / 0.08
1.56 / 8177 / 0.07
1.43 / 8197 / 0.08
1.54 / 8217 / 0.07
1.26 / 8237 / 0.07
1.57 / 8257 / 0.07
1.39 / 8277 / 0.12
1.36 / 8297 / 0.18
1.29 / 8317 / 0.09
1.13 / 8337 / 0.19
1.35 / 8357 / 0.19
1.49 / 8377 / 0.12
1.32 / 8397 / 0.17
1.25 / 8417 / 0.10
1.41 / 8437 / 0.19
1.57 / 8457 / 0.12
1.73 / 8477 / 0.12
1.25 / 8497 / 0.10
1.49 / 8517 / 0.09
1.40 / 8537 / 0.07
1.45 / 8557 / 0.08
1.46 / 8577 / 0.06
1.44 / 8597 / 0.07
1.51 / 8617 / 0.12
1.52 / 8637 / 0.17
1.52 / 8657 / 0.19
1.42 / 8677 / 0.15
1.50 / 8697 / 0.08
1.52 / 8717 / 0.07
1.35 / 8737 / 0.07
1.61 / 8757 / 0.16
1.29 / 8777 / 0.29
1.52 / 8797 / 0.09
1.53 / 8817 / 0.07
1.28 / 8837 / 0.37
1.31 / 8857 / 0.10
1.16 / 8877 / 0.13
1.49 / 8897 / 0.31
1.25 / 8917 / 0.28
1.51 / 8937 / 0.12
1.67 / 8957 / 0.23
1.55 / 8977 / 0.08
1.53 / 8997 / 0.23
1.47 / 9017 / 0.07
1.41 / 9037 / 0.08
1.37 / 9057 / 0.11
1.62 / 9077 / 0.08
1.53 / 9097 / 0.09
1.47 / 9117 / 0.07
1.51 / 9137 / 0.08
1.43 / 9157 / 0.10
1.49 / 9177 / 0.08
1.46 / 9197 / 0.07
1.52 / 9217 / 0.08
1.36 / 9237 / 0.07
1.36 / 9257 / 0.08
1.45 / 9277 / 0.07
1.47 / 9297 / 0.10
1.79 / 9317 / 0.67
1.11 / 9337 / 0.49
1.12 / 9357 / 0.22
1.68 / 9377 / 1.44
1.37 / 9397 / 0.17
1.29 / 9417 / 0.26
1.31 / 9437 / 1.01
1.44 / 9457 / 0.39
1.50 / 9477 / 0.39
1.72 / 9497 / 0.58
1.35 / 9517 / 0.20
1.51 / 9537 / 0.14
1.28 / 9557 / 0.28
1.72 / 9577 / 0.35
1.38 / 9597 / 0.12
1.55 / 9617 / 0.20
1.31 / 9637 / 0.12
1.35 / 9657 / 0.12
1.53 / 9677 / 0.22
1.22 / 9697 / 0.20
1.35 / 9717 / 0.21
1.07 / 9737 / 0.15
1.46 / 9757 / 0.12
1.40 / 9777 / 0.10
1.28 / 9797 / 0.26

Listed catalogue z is 0.15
